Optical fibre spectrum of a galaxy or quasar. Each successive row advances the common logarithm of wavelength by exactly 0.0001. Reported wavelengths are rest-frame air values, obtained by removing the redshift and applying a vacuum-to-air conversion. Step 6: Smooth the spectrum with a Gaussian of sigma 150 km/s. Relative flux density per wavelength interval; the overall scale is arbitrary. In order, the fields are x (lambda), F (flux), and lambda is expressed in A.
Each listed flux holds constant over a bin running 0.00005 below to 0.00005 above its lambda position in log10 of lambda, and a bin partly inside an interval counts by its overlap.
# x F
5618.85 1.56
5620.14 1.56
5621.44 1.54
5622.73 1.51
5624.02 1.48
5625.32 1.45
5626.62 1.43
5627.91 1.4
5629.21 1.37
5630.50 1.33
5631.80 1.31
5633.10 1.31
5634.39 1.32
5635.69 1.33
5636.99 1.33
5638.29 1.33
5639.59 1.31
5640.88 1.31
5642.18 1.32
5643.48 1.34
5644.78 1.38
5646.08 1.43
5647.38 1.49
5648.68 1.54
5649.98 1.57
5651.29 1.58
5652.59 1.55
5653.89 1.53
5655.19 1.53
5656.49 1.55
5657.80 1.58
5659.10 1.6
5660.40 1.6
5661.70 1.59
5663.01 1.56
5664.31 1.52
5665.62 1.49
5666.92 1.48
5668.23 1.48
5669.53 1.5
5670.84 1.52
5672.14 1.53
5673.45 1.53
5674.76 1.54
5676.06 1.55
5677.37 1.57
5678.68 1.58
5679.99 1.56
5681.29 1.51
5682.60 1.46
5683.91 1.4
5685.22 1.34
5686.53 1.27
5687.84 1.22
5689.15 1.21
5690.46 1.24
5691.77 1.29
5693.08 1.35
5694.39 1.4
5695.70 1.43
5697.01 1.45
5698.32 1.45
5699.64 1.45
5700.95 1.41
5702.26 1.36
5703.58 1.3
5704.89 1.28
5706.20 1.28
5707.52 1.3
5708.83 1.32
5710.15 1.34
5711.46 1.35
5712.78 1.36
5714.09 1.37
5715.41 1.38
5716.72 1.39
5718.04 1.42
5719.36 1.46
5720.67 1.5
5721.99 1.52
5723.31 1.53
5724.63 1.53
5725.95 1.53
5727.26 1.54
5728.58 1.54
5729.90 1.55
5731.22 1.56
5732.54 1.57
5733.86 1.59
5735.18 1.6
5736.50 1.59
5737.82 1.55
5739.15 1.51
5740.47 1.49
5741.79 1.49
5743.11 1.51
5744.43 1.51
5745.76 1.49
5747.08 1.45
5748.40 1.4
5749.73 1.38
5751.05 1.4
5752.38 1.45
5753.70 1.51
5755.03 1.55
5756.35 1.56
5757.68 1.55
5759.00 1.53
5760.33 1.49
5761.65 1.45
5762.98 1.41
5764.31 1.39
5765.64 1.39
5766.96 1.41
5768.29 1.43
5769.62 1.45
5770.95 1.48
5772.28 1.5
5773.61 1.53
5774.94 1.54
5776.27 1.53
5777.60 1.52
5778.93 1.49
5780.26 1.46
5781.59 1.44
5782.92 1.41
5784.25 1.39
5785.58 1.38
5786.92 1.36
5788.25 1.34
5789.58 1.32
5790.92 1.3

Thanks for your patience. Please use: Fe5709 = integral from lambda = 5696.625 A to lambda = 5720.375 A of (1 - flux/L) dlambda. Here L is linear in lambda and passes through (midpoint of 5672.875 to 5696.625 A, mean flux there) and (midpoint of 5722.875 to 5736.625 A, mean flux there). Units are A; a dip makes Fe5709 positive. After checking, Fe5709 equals 1.87 A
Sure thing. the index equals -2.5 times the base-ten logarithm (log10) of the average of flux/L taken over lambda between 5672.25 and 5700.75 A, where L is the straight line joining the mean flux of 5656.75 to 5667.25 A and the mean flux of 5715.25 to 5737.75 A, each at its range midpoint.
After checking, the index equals 0.089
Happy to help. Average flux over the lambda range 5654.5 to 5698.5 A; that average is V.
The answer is 1.47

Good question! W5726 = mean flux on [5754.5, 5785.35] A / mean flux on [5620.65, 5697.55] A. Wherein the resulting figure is 1.02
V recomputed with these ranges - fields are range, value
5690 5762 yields 1.45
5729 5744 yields 1.55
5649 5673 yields 1.54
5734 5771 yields 1.48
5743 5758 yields 1.48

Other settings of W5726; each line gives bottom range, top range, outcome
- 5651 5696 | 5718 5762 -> 1.02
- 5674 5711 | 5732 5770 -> 1.07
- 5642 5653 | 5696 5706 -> 0.94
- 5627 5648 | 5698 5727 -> 1.04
